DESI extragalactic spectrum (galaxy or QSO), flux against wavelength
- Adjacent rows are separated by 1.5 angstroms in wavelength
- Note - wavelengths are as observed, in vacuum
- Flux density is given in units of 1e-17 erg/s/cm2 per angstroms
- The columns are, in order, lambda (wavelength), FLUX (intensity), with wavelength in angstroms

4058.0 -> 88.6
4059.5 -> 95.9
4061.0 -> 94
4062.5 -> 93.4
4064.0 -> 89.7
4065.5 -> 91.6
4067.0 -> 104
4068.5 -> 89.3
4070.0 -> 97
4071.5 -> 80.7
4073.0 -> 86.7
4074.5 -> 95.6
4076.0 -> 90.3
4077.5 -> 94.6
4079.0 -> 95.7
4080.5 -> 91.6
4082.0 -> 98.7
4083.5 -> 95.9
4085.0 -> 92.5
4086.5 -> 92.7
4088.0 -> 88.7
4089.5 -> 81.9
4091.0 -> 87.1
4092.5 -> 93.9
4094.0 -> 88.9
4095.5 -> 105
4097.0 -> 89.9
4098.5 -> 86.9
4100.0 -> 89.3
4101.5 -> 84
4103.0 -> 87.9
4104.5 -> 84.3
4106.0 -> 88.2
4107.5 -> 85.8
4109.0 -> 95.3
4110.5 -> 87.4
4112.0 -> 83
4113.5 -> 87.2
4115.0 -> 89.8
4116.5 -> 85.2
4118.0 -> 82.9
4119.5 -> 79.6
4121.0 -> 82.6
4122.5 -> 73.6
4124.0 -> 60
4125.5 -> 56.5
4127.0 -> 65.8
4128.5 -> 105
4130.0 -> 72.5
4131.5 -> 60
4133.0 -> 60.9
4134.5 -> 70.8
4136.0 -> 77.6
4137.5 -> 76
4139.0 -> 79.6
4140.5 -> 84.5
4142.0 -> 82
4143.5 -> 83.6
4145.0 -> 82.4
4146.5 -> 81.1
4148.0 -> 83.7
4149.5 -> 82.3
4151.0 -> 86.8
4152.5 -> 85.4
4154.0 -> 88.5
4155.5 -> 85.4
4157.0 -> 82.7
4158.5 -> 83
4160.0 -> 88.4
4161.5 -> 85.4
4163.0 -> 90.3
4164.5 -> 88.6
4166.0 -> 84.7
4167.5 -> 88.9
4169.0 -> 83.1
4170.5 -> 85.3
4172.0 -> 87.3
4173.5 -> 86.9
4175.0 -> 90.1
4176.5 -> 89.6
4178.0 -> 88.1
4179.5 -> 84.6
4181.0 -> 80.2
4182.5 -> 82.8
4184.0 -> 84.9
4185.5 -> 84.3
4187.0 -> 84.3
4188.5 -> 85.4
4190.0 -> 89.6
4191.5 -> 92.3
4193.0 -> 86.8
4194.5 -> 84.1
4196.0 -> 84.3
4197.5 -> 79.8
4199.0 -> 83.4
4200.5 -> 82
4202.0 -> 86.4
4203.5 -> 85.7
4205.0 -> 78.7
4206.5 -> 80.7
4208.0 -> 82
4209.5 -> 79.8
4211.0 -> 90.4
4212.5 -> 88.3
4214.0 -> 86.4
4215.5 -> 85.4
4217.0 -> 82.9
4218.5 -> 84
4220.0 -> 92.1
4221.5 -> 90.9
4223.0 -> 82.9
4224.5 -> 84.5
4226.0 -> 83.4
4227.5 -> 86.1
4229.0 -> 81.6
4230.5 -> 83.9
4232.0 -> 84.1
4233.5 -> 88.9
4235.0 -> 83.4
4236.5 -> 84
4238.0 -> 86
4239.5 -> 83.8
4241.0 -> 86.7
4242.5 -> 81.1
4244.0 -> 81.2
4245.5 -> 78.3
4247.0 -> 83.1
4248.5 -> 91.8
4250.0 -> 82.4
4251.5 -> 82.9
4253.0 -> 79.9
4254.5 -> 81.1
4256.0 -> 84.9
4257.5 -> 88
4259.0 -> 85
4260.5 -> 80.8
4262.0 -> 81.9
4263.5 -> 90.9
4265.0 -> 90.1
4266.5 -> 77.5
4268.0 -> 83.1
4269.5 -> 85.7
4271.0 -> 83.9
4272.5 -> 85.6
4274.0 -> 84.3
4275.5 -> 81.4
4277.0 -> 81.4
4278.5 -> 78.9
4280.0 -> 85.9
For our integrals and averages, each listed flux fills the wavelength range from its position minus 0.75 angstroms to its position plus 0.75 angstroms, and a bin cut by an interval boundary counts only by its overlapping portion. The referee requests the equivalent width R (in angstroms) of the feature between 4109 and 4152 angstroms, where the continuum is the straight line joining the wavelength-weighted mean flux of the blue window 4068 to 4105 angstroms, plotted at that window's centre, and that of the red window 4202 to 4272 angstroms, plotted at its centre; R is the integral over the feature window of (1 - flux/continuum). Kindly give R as 4.8 angstroms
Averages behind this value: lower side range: 90.8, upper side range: 84.4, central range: 79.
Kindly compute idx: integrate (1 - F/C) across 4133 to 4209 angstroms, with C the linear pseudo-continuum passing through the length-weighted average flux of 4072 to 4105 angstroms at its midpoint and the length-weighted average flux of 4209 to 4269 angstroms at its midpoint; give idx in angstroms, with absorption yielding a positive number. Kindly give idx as 3.0 angstroms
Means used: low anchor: 91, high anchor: 84.6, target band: 84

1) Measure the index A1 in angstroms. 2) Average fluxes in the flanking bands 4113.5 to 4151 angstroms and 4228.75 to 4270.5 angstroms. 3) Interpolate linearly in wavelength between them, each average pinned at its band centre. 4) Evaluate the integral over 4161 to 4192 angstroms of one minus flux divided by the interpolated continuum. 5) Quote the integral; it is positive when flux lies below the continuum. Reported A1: -2.4 angstroms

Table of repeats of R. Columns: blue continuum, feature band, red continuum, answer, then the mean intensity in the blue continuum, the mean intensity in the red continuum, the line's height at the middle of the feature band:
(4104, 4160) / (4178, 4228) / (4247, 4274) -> -1.30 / 80.7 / 84.4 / 82.7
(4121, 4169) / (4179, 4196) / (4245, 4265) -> -0.78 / 80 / 84.2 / 81.6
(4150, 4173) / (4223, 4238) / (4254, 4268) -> 0.10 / 86.2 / 84.5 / 85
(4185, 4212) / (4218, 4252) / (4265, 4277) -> -0.30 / 84.5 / 83.4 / 83.9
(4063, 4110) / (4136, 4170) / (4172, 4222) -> 1.31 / 91.1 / 85.4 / 87.6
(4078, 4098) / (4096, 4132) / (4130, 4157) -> 1.81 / 92.5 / 79.3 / 86.3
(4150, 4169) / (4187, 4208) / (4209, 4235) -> 0.35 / 86.3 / 85.6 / 85.9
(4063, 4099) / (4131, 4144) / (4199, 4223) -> 2.02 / 92.1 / 84.9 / 89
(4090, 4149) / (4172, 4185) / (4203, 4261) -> -0.43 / 82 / 84.3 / 83.2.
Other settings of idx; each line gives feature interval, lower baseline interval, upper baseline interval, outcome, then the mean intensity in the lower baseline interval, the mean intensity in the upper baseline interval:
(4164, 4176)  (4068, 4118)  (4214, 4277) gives 0.03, 89.9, 84.4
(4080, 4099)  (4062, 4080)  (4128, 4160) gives -0.53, 92.4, 80.6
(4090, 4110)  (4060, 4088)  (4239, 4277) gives 0.44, 92.9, 83.8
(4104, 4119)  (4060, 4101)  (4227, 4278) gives 0.62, 92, 83.9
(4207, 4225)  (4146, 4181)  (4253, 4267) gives -0.14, 86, 84.3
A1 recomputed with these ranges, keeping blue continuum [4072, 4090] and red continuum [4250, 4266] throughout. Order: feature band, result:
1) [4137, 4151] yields 1.14 angstroms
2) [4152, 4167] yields 0.40 angstroms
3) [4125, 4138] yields 2.60 angstroms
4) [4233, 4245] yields 0.14 angstroms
